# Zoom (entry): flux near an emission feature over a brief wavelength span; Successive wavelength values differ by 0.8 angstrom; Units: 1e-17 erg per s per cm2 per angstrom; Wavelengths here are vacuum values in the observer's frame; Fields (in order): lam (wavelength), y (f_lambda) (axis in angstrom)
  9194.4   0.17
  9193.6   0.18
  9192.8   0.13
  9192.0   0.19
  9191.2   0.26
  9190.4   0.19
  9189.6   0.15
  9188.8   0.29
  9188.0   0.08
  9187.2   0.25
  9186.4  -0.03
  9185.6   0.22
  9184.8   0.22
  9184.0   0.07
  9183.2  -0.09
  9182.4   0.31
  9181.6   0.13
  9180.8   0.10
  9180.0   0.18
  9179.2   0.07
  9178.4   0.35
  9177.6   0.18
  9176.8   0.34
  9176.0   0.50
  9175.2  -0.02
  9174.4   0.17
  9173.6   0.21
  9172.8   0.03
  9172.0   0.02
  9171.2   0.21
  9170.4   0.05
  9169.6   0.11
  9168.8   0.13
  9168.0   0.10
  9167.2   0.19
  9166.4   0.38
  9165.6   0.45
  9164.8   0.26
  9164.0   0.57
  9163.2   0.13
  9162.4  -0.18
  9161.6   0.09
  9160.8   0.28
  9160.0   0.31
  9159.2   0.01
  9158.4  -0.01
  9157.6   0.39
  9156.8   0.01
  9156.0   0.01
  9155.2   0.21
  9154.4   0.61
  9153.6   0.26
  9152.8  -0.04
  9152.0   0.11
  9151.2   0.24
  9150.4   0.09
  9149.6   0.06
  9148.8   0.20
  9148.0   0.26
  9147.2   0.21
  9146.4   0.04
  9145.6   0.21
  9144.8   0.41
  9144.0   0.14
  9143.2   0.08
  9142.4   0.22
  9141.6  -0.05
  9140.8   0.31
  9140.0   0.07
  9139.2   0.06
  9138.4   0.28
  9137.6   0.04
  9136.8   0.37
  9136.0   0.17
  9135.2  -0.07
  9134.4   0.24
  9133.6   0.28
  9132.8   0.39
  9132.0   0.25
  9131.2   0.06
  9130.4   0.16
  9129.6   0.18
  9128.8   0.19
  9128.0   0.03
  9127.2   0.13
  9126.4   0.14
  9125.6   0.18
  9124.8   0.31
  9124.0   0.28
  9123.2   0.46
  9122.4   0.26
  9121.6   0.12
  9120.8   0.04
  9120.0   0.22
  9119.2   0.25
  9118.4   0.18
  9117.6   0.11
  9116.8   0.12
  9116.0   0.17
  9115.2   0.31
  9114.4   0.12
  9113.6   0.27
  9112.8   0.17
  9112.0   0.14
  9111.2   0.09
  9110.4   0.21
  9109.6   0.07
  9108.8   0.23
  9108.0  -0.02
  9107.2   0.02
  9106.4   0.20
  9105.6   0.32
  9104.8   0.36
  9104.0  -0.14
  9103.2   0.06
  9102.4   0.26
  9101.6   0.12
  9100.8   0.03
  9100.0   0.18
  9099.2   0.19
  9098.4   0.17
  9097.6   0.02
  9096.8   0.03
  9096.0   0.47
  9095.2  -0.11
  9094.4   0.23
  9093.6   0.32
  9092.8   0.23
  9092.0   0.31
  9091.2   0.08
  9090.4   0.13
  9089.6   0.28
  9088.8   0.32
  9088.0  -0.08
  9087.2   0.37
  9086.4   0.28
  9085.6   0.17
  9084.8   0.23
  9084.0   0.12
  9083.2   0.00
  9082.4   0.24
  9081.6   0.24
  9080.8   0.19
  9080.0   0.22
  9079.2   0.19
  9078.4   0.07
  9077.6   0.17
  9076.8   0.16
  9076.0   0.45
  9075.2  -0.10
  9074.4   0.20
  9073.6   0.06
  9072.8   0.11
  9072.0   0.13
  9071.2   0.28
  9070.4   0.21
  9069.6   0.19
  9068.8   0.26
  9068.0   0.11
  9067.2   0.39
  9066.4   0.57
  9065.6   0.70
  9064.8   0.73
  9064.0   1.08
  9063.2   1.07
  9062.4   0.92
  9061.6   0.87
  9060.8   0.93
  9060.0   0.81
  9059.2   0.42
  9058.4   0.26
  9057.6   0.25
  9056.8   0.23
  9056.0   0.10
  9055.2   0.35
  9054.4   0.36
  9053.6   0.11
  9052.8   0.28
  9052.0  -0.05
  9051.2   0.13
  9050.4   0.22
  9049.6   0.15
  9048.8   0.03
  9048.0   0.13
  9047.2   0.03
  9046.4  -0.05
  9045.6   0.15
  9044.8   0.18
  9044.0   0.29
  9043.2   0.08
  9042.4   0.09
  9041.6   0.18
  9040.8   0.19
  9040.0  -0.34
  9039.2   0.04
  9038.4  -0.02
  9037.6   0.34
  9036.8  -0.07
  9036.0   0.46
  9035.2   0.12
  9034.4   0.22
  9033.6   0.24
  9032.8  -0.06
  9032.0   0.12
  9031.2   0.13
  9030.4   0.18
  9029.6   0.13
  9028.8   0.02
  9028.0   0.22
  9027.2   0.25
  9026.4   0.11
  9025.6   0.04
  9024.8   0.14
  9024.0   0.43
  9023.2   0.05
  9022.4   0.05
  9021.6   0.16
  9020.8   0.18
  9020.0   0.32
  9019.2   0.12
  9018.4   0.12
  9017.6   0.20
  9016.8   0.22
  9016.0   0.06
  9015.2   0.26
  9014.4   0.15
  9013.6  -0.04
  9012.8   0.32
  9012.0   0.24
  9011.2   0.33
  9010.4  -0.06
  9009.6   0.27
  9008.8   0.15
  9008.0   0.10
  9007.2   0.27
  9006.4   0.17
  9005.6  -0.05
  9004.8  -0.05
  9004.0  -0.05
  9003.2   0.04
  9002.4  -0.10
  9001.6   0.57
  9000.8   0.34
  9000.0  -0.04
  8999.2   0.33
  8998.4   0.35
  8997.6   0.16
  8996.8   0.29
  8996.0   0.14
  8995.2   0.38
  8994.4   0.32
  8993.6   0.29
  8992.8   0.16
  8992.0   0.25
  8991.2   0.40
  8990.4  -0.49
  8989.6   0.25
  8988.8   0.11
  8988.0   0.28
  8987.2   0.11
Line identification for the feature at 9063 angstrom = [O III]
